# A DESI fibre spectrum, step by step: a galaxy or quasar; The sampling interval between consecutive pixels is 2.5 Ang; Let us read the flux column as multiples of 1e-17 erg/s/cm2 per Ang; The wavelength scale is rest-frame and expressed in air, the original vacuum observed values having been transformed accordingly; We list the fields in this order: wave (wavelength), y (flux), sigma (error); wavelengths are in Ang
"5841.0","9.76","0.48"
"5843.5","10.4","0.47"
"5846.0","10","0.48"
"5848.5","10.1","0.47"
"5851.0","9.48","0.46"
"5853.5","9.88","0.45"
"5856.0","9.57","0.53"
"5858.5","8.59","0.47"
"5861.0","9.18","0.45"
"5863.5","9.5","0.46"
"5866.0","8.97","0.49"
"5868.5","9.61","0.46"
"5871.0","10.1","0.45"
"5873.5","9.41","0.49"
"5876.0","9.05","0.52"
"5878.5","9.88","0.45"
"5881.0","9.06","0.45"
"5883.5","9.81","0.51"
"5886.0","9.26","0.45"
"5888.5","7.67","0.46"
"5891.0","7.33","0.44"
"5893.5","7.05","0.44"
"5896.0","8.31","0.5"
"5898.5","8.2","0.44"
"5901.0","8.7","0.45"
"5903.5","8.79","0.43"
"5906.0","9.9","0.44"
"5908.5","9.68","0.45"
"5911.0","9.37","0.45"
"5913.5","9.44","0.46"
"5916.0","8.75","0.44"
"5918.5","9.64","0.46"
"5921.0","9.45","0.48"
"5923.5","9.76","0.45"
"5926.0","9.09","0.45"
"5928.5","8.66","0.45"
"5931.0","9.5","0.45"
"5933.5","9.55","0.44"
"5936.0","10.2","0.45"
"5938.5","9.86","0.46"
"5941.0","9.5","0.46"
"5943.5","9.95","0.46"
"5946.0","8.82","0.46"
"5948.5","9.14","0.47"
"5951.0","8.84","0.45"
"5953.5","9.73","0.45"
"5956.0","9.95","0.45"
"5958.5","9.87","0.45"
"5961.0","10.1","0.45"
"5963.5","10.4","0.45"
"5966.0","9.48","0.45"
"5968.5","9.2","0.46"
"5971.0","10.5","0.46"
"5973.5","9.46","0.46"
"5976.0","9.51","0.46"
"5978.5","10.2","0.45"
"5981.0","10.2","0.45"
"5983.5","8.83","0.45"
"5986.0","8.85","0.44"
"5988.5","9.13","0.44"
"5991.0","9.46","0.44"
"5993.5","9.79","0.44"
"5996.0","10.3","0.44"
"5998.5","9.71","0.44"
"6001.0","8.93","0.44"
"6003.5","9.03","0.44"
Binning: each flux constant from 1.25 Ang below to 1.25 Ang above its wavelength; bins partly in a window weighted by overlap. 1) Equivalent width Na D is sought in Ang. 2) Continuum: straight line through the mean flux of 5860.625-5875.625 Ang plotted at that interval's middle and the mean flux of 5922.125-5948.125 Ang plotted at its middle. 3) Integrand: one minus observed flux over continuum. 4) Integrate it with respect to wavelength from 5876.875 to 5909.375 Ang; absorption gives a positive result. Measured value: 2.5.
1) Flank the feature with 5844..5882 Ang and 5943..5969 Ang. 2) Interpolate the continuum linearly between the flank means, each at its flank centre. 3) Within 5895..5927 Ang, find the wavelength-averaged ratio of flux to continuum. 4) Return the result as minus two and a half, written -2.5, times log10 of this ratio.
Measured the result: 0.04 mag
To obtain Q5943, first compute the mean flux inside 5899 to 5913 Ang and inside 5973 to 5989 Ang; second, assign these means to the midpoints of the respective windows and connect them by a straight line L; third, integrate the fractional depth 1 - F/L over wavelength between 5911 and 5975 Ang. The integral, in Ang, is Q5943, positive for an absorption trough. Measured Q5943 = -1.3 Ang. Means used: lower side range 9.24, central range 9.55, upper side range 9.47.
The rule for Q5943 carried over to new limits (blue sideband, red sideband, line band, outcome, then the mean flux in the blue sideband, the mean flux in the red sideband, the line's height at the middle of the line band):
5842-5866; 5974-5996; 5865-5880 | 0.14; 9.6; 9.54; 9.59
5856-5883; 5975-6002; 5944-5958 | 0.18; 9.36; 9.54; 9.49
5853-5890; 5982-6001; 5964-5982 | -0.80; 9.28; 9.42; 9.39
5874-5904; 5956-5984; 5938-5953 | 0.18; 8.61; 9.83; 9.46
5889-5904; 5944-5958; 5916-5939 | -1.82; 8.01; 9.36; 8.78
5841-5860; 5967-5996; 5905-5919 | 0.30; 9.71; 9.59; 9.65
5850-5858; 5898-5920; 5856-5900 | 2.35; 9.55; 9.2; 9.4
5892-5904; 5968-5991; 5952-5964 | -1.02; 8.16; 9.55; 9.18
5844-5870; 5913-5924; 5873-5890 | 0.61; 9.52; 9.38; 9.47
